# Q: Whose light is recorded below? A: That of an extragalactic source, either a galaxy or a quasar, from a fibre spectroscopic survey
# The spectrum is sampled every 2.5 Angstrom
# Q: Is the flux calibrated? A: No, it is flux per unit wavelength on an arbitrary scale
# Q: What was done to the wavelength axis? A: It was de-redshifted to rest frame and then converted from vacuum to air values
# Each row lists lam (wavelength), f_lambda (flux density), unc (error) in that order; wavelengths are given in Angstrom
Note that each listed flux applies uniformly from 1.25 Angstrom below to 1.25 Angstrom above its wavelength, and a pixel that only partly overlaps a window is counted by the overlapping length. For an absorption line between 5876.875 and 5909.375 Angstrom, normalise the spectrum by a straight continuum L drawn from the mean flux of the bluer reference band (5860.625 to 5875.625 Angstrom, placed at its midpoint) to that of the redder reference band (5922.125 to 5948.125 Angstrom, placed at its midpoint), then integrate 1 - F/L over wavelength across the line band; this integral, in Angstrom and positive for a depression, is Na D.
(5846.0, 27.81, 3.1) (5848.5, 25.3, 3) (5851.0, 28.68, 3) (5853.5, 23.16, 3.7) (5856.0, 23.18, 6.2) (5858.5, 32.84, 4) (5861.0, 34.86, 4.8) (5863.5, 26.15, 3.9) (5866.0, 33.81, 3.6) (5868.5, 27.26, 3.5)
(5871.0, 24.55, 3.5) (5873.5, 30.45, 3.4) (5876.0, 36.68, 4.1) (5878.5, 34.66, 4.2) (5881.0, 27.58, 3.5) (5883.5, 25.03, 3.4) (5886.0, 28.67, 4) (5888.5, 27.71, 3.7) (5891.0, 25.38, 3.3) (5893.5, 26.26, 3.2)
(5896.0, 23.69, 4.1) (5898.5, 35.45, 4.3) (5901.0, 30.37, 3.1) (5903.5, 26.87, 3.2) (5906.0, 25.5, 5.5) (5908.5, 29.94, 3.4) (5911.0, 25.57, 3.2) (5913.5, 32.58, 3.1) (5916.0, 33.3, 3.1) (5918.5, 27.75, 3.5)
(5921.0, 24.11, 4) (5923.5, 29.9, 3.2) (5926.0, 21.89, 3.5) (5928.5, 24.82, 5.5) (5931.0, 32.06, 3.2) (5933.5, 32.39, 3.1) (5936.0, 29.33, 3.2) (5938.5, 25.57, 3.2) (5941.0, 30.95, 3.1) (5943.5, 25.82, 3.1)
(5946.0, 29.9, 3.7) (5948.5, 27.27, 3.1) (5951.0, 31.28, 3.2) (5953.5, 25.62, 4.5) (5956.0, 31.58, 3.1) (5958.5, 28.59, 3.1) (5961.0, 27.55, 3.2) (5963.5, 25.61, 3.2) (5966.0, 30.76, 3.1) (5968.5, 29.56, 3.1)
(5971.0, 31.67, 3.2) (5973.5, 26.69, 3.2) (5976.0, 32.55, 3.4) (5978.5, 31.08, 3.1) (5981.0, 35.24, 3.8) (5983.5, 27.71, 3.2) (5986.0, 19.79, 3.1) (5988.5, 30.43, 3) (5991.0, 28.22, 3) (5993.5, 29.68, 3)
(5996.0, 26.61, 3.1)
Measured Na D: 0.87 Angstrom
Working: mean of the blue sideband 29.6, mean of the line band 28.3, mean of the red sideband 28.2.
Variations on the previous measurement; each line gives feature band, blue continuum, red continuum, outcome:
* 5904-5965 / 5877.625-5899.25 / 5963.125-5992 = 0.74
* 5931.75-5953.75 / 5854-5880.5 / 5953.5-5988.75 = 0.34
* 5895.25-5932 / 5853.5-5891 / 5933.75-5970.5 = 0.82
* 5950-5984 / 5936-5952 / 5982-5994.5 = -2.27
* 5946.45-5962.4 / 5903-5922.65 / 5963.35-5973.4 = 0.28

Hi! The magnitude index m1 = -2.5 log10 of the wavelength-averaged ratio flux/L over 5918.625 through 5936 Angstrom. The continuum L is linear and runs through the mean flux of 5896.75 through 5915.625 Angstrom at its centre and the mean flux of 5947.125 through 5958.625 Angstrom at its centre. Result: 0.059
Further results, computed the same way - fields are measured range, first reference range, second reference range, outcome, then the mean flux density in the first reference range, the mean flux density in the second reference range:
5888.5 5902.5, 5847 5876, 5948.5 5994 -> 0.021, 28.6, 29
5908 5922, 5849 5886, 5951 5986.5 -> 0.008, 29.1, 29.1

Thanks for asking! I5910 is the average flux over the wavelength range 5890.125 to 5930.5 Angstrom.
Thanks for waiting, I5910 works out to 27.8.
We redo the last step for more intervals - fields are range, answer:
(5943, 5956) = 28.4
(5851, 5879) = 29.6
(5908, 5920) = 29.7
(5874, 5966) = 28.6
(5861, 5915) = 28.9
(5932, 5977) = 29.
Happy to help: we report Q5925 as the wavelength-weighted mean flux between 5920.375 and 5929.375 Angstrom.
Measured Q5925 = 25.3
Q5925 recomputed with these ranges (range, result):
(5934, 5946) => 28.4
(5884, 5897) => 26.3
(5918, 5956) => 28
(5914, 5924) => 29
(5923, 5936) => 28.2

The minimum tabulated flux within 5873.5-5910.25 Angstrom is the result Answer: 23.69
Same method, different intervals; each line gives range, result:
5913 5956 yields 21.89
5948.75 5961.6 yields 25.62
